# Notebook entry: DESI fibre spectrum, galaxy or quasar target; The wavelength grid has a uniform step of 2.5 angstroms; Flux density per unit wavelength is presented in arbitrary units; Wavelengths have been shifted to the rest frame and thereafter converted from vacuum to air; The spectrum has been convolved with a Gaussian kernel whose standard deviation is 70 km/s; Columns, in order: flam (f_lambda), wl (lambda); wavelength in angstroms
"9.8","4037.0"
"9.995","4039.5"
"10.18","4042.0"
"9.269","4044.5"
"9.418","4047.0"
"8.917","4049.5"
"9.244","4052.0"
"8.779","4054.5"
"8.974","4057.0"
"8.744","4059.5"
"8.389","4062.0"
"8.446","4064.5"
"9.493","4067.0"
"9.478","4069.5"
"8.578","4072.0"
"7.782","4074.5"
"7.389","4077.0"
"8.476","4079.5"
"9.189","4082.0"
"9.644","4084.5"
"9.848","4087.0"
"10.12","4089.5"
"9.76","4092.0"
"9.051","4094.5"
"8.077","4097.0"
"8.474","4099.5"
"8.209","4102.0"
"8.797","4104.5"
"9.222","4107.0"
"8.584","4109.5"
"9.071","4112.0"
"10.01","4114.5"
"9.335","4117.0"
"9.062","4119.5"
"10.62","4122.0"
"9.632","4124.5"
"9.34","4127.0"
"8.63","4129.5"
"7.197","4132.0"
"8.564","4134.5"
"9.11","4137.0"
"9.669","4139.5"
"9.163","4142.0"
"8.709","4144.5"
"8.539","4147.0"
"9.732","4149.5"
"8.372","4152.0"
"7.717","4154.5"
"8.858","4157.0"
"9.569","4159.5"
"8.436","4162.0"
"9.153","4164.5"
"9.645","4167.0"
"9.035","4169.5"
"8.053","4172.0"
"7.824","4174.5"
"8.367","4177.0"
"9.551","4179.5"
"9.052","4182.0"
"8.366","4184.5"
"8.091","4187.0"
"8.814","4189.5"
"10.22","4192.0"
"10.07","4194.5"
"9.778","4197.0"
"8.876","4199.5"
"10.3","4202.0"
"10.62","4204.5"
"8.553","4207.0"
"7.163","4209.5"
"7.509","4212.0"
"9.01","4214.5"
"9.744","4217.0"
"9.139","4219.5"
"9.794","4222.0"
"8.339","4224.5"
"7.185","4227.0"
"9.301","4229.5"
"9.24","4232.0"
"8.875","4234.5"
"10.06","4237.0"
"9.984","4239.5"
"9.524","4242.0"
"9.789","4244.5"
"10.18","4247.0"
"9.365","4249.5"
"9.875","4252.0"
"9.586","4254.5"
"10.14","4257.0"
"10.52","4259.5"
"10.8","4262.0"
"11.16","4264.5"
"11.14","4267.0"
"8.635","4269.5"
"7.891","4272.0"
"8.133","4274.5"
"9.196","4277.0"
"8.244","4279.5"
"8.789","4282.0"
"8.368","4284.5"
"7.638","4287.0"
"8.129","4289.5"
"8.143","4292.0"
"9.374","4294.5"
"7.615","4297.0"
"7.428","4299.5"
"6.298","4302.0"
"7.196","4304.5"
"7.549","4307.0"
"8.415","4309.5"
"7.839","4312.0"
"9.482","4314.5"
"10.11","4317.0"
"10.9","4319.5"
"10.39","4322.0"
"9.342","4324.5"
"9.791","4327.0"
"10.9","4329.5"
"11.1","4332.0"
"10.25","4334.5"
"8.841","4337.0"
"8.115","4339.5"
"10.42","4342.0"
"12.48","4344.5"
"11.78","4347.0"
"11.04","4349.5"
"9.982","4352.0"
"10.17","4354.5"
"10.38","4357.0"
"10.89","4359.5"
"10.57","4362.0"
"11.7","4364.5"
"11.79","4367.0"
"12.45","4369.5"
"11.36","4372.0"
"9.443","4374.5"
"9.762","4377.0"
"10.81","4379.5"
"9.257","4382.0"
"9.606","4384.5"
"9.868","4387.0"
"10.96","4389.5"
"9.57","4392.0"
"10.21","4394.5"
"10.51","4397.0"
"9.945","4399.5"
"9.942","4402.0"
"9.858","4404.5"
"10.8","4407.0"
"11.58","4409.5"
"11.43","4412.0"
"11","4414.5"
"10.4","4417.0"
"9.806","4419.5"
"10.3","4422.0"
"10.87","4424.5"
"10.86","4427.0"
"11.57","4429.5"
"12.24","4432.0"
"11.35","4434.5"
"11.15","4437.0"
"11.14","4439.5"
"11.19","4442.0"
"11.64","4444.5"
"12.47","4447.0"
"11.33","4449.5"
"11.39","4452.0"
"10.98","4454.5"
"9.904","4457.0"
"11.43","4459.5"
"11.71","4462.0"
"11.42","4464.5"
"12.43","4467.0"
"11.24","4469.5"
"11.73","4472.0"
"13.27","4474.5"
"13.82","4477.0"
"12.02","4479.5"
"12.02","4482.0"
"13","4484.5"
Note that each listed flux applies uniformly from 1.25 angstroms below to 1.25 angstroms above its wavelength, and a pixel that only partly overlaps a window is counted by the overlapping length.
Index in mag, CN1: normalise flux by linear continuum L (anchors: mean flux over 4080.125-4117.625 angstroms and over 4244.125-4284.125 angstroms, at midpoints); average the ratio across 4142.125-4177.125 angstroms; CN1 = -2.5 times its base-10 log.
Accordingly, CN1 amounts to 0.07 mag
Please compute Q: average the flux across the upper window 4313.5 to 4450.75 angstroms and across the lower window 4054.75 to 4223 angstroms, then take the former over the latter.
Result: 1.2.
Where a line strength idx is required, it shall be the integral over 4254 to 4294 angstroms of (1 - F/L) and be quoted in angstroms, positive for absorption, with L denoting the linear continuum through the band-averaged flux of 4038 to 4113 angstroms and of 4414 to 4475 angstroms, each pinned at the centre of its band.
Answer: 4.2 angstroms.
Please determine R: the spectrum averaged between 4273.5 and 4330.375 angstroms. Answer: 8.65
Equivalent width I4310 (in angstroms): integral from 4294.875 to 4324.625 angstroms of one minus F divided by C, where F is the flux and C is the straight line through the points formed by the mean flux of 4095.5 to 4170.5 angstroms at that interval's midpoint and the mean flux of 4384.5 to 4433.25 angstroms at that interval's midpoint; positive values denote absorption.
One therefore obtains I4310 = 4.4 angstroms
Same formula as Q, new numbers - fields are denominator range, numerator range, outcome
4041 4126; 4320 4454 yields 1.18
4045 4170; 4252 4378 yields 1.07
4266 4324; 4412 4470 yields 1.31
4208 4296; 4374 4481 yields 1.20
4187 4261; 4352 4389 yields 1.13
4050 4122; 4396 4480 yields 1.26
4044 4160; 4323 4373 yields 1.19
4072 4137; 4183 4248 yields 1.02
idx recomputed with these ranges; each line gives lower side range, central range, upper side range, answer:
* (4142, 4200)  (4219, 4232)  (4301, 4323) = 0.1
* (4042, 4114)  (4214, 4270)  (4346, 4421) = 0.9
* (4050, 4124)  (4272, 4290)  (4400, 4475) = 3.3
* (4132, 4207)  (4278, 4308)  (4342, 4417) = 6.2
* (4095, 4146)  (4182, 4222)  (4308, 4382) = 1.5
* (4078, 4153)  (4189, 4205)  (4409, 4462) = -0.4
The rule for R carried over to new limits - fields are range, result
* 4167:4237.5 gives 8.96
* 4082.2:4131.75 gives 9.19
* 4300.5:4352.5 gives 9.61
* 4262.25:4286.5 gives 9.09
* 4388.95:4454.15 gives 10.9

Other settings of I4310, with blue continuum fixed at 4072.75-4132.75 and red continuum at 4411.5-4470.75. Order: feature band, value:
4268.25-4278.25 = 1.6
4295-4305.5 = 3.1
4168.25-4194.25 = 2.0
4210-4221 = 1.1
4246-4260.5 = 0.1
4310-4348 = 1.5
